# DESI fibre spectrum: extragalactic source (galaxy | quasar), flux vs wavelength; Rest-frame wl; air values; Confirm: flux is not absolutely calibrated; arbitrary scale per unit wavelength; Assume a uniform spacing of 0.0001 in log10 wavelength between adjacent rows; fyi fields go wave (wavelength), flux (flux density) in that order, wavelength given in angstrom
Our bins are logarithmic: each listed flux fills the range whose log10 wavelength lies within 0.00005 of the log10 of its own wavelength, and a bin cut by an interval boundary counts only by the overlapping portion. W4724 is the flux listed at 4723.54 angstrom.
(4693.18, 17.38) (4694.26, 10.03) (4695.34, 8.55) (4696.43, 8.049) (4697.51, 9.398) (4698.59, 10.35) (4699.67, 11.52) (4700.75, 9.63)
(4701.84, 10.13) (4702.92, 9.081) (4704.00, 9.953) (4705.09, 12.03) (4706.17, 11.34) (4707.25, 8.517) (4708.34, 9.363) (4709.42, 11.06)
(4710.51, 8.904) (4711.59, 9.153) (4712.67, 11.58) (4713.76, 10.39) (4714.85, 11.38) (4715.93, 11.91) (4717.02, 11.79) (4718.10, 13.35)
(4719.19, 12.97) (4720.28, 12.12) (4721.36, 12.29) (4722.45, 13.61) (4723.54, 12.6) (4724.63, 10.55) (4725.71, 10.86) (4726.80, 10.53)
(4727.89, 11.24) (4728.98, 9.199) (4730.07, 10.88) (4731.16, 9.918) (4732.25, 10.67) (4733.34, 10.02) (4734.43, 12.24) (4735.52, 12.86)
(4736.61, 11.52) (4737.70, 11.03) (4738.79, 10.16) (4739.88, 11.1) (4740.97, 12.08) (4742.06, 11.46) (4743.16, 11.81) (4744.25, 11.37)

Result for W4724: 12.6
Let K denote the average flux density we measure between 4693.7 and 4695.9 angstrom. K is 9.33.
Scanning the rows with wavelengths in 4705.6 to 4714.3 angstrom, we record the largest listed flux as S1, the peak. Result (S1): 11.58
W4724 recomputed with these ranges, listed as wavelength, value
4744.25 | 11.37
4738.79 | 10.16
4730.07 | 10.88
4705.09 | 12.03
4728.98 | 9.199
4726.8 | 10.53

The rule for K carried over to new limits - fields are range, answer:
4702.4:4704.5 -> 9.53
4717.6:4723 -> 12.9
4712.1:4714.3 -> 11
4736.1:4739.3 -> 10.9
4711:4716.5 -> 10.9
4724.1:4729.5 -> 10.5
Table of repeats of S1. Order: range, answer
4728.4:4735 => 12.24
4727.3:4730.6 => 11.24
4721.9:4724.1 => 13.61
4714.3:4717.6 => 11.91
